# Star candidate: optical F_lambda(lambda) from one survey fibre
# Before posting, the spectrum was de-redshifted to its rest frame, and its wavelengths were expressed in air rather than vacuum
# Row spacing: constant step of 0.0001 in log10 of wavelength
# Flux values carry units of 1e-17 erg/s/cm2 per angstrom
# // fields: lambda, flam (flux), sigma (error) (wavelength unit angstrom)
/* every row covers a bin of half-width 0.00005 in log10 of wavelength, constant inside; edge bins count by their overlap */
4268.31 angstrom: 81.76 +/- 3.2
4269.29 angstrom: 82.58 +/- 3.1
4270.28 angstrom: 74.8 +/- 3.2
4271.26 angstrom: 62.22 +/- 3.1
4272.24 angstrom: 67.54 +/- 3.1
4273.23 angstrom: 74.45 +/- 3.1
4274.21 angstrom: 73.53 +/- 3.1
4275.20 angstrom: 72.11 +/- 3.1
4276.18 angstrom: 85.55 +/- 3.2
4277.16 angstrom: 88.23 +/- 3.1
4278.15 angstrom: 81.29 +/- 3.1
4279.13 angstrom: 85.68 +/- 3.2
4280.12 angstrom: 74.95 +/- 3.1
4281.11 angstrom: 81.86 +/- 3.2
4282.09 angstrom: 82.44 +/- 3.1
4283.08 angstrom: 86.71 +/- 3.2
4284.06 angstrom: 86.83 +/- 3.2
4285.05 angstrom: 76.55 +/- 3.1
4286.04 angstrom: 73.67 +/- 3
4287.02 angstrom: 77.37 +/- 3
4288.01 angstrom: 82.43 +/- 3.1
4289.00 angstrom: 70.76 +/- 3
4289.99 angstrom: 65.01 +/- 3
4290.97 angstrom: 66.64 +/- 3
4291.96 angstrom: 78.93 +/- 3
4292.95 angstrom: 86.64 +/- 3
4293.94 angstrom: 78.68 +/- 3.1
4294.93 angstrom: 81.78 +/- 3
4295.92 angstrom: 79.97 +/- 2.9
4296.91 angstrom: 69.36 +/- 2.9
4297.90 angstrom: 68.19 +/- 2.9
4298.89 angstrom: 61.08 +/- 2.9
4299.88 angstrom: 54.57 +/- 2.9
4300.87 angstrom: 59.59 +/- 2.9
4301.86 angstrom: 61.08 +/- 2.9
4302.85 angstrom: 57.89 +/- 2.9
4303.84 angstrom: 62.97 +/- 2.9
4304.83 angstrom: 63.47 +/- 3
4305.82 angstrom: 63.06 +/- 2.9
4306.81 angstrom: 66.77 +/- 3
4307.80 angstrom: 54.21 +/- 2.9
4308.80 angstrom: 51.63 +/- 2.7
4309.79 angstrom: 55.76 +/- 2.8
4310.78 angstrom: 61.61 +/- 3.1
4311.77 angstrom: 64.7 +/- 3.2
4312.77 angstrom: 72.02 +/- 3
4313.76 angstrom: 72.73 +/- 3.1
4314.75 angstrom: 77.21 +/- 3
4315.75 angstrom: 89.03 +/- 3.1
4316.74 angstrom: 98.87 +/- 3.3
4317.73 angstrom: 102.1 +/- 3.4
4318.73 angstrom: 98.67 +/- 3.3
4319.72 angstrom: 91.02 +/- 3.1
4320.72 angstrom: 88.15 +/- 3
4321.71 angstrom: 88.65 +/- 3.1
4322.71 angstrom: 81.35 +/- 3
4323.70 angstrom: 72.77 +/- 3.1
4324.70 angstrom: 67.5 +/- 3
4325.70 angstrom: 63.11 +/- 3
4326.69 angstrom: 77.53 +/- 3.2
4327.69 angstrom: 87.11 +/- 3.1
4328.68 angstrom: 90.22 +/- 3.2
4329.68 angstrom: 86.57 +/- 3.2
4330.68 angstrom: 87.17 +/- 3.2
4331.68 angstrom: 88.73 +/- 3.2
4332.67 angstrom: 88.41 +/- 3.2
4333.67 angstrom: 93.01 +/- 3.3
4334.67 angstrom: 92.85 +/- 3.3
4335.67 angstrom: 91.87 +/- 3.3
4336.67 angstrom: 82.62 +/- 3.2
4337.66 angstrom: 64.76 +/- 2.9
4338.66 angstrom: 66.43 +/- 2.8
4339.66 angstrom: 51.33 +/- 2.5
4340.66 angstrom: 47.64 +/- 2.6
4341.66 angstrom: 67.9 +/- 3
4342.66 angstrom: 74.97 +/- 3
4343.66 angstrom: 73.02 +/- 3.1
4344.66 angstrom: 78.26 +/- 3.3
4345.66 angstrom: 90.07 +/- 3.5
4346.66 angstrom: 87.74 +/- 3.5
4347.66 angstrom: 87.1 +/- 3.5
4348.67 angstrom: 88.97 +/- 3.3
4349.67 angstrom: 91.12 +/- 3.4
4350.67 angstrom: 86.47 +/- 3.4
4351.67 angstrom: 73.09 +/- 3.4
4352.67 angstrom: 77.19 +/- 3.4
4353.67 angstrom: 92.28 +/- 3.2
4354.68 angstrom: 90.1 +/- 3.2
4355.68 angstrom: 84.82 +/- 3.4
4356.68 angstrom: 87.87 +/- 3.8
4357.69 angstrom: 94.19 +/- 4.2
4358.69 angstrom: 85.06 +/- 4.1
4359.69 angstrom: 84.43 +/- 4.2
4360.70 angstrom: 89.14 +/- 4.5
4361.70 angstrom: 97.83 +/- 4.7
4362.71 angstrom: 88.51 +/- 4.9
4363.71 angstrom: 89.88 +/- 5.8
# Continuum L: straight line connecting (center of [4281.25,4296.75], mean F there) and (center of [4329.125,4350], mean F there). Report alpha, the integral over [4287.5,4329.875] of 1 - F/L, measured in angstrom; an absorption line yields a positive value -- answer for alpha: 2.8 angstrom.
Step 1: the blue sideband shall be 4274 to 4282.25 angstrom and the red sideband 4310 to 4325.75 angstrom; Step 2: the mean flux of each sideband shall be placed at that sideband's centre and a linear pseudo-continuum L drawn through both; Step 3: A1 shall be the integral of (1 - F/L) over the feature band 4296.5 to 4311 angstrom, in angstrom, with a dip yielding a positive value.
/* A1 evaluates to 3.6 angstrom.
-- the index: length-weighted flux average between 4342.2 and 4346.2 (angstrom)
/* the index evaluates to 79.2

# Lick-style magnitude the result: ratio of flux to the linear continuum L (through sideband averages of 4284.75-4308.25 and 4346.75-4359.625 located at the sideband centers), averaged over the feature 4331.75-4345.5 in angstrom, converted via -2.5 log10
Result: 0.09 mag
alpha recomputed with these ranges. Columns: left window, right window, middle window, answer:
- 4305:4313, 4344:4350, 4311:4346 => -3.2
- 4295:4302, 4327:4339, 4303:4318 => 0.7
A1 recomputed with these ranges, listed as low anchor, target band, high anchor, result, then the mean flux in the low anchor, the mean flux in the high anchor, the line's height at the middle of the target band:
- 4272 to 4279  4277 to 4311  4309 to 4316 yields 1.2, 78.3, 69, 73.7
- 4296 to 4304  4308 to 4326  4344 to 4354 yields -1.7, 62.7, 84.9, 70.4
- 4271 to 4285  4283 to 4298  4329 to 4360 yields 0.5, 79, 81.8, 79.6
